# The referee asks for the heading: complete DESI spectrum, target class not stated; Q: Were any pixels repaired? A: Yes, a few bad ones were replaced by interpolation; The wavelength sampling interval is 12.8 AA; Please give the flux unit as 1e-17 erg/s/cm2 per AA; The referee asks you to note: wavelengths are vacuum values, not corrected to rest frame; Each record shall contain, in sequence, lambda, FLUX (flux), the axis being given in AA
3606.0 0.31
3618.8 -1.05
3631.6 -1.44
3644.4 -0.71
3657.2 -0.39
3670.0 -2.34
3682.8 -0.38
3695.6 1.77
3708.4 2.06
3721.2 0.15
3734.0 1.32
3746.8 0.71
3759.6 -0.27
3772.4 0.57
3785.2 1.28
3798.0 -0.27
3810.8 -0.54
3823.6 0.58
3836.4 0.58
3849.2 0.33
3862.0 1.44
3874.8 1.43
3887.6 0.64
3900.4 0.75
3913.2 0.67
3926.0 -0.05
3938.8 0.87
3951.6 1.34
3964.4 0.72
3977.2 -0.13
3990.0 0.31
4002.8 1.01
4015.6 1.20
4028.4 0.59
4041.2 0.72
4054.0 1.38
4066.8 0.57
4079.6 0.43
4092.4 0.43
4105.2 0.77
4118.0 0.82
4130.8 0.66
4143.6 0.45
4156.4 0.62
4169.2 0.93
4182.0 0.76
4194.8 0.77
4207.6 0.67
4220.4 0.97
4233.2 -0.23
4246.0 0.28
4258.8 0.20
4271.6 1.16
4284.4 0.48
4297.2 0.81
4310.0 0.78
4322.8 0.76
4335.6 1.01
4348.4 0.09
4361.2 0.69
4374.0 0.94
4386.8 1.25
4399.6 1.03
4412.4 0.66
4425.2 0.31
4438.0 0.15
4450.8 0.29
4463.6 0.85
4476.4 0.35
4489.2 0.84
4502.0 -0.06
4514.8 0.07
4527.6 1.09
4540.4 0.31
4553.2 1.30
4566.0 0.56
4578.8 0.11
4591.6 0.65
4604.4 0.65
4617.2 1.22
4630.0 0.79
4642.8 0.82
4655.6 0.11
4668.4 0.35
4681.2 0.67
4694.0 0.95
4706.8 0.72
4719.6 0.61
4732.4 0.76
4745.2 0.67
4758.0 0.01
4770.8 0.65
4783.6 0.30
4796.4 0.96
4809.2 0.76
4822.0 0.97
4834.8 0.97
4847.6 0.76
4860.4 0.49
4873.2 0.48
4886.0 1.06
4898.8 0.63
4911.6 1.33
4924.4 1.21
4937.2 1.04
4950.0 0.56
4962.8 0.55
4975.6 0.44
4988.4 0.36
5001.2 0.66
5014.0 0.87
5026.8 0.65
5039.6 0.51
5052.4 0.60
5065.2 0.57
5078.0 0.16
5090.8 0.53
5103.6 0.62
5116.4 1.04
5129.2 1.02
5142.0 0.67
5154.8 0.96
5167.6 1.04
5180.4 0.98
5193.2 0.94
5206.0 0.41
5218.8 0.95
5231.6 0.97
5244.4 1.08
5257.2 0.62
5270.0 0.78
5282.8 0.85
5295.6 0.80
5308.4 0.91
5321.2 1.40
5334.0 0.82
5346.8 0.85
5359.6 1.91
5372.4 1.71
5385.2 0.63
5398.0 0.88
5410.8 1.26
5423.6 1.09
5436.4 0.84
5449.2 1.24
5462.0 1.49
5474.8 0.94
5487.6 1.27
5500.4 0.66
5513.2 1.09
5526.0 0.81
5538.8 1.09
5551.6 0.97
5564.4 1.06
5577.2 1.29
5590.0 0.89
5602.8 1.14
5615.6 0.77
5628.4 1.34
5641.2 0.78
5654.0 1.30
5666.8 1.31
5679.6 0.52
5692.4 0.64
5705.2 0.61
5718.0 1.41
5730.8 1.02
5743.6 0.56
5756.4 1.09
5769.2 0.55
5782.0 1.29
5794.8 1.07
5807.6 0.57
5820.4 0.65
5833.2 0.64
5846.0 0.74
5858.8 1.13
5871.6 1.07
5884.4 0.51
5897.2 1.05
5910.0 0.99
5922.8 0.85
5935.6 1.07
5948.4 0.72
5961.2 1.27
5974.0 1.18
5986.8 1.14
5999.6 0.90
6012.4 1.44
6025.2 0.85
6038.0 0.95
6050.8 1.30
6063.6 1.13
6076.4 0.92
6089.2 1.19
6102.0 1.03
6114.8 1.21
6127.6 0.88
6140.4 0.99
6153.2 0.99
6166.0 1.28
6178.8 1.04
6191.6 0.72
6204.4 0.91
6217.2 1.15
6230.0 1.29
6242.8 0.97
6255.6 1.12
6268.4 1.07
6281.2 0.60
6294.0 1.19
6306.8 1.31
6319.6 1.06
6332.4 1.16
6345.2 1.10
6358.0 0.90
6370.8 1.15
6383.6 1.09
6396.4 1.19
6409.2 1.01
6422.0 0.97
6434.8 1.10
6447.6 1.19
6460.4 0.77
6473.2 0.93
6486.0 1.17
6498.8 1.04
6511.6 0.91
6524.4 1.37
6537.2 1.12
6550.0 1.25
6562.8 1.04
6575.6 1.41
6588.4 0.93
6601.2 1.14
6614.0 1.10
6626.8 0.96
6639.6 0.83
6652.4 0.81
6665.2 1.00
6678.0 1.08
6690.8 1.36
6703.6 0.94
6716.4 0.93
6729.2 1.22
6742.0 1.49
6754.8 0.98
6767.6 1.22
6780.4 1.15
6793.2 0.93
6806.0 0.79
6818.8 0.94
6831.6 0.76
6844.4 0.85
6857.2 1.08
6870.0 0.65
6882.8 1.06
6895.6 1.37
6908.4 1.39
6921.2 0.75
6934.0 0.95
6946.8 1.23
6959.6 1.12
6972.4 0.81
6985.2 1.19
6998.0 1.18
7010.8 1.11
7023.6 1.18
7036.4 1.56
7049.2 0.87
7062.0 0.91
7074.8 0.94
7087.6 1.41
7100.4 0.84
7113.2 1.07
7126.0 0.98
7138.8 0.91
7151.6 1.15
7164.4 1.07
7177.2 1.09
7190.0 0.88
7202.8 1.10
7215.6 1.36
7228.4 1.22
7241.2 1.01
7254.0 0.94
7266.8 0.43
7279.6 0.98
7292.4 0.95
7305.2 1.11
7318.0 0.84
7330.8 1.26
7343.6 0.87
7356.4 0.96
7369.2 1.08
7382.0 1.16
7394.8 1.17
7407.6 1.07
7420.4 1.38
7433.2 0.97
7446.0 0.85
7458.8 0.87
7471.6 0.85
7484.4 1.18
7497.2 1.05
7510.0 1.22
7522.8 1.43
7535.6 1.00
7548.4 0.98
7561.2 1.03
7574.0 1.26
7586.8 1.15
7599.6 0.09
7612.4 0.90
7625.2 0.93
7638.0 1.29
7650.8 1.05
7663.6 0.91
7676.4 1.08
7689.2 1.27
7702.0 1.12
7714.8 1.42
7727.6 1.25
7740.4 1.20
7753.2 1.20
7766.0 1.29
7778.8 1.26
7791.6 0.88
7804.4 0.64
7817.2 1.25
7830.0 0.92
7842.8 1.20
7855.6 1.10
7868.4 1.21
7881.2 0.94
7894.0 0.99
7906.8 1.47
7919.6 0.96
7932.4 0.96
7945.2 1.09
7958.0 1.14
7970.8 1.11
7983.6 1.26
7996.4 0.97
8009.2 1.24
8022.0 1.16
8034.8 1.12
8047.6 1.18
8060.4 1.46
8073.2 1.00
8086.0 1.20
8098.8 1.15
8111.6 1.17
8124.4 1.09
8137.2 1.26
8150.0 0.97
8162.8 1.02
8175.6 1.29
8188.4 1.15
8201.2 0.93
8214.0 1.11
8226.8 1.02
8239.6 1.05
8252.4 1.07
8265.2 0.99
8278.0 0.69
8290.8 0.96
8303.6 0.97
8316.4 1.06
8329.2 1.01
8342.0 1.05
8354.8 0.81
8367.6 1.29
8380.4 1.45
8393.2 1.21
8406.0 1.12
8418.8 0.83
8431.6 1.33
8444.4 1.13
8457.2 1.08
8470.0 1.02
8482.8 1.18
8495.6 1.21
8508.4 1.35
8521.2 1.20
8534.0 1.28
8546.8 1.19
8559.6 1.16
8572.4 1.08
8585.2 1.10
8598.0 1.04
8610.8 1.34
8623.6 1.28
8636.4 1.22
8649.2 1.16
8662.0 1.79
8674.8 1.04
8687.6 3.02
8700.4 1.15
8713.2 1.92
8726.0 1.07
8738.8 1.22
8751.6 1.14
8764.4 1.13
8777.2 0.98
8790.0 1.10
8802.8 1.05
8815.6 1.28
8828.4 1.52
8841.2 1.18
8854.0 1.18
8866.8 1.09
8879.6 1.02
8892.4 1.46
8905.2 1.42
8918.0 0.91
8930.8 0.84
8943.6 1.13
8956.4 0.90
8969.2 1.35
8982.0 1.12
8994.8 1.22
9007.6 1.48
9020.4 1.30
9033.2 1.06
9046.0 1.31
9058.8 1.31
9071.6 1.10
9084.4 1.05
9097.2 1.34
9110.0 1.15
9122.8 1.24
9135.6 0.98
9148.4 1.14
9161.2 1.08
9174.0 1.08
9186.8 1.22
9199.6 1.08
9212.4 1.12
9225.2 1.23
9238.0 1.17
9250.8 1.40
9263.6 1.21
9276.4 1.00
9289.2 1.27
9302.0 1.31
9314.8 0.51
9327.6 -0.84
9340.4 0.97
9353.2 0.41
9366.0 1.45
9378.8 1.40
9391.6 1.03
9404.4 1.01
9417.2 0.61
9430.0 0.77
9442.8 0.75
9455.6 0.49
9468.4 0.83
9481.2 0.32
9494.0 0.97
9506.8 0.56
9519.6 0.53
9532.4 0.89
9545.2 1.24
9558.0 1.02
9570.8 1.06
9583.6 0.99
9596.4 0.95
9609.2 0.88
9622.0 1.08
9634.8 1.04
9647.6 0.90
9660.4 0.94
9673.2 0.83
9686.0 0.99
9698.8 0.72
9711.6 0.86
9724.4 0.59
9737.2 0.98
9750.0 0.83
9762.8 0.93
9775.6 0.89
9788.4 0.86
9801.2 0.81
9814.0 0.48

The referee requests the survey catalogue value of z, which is 0.323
